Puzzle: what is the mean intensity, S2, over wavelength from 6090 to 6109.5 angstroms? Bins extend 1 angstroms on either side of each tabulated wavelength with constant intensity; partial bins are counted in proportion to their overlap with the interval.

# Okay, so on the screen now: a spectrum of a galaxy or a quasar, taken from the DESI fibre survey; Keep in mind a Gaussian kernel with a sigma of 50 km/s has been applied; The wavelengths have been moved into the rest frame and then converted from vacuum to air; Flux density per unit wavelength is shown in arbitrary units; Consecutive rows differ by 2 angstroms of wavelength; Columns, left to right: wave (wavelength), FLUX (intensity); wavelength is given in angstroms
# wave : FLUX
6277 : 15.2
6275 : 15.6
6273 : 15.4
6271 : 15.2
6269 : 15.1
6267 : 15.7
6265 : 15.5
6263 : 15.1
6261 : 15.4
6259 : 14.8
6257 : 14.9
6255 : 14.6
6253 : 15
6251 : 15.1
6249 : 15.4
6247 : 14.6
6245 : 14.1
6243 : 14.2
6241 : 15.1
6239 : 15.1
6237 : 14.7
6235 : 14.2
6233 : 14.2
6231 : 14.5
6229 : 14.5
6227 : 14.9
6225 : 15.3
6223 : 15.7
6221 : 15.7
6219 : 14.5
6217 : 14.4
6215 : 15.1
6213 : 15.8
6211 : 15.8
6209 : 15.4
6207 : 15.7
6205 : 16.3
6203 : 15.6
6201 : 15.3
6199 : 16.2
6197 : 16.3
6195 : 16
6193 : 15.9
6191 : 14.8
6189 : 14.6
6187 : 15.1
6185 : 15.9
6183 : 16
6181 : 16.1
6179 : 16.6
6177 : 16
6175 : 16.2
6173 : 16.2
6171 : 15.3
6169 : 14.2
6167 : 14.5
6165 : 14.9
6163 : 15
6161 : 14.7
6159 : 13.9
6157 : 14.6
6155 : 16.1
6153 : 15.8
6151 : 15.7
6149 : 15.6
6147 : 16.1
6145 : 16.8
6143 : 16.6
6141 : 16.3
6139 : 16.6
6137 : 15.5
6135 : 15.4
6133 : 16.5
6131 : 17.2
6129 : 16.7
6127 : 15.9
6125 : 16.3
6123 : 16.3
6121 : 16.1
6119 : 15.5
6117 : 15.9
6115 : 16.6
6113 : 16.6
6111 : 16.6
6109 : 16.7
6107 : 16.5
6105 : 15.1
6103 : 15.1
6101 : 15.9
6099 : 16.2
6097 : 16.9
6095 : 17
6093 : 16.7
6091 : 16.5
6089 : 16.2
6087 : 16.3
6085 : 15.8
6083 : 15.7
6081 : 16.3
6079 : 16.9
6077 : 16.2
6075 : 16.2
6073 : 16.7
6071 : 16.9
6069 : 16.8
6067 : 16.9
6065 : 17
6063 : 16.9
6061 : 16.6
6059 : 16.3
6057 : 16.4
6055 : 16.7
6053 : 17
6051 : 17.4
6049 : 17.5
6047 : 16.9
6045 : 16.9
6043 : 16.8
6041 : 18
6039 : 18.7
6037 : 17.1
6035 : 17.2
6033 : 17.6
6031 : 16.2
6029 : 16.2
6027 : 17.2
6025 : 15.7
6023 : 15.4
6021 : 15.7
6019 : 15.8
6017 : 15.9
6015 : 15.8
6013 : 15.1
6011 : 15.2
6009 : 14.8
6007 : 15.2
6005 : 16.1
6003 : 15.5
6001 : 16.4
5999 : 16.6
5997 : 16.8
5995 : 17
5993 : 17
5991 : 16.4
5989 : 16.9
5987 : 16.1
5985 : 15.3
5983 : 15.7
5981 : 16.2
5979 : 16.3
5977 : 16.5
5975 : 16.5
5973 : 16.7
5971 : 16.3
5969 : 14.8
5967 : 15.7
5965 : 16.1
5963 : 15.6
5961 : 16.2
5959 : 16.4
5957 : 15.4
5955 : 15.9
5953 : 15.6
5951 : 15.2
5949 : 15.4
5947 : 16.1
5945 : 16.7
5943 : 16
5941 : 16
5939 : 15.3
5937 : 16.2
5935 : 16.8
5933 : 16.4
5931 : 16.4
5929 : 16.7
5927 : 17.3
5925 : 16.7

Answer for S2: 16.2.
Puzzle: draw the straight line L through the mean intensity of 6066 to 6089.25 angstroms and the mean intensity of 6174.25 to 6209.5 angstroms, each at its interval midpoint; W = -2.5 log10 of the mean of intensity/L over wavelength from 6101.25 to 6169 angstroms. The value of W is 0.02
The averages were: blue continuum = 16.4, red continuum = 15.8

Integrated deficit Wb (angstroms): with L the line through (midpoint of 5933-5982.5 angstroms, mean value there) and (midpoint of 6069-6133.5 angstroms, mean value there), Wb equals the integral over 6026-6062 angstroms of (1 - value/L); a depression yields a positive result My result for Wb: -1.9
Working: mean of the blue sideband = 16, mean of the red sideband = 16.3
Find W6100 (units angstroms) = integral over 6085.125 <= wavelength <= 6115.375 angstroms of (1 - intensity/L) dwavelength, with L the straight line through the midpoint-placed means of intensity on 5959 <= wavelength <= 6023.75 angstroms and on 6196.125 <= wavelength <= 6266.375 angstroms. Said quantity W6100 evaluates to -1.38 angstroms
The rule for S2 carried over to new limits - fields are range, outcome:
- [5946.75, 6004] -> 16.1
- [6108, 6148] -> 16.3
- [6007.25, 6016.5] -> 15.3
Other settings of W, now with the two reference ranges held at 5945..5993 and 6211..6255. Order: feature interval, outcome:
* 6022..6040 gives -0.07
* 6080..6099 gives -0.06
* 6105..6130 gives -0.06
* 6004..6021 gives 0.02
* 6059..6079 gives -0.07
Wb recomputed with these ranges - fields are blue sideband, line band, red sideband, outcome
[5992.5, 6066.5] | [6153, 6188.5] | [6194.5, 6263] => 0.3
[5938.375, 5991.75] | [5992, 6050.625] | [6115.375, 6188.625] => -1.9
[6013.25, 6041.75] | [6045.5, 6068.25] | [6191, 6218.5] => -0.7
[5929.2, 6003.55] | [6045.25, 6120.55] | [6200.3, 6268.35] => -3.9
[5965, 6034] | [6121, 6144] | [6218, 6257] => -1.4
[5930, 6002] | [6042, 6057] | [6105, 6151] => -0.7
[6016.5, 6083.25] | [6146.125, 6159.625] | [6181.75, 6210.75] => 0.5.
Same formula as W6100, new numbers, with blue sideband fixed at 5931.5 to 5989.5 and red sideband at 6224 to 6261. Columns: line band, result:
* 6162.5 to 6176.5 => -0.1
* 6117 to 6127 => -0.5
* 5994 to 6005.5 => -0.4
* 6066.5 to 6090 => -1.4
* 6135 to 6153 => -1.1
